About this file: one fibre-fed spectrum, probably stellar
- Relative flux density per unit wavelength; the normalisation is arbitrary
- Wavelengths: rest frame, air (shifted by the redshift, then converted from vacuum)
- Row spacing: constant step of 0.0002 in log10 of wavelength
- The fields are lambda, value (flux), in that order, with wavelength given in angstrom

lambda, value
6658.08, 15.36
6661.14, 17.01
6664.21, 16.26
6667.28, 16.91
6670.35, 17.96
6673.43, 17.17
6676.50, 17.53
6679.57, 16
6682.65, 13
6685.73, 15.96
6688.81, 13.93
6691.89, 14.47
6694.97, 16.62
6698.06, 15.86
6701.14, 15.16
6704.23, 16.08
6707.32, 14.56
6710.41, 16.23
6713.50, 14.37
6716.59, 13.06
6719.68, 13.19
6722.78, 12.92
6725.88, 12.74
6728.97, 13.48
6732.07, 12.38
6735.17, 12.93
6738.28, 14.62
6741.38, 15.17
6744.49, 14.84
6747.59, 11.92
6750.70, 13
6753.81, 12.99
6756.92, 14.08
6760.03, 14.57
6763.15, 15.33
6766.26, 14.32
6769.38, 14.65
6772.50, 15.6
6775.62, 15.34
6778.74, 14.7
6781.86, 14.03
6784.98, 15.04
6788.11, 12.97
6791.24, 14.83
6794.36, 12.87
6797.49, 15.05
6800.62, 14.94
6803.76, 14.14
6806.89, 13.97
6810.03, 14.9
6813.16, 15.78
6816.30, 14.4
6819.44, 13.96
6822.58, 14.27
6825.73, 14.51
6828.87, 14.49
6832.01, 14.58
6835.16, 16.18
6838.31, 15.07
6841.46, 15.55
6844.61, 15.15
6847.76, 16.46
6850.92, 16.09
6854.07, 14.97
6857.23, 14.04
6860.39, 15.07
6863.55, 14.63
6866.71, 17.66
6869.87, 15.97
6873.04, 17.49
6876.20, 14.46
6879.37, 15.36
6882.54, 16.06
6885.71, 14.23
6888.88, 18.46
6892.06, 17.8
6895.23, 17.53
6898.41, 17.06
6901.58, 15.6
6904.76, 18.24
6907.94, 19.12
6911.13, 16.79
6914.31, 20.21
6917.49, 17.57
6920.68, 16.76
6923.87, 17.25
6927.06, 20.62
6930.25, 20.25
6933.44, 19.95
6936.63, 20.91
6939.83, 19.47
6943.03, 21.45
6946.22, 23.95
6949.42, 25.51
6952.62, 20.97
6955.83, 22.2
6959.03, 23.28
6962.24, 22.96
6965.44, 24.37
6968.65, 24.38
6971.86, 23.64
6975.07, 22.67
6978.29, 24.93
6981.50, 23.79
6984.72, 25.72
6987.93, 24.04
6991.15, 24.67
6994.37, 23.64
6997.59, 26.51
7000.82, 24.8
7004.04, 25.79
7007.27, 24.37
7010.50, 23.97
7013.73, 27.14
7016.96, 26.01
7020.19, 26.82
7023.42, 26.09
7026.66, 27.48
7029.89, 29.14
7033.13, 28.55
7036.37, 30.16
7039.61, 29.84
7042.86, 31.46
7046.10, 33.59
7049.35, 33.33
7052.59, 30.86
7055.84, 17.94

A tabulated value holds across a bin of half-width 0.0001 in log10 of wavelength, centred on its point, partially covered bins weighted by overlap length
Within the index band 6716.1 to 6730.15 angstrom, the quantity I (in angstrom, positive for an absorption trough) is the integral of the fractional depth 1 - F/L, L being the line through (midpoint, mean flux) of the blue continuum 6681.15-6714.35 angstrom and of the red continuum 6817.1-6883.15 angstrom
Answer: 1.9 angstrom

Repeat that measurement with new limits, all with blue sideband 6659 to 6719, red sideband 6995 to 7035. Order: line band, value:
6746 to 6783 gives 8.01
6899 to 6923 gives 5.47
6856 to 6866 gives 3.02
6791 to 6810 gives 4.92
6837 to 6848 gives 2.78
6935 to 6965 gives 2.28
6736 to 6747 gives 1.82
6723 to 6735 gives 2.89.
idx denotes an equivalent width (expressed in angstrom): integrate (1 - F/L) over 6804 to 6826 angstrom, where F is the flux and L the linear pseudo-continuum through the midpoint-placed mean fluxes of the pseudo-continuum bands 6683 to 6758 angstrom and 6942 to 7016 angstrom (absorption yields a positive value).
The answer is 4.1 angstrom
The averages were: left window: 14.2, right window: 24.2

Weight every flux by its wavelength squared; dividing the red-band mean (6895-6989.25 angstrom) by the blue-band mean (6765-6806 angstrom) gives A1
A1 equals 1.5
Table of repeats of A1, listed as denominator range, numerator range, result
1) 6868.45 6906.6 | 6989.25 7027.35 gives 1.60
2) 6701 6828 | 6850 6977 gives 1.39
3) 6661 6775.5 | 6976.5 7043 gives 1.94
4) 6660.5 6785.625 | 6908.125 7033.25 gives 1.69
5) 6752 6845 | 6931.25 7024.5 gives 1.73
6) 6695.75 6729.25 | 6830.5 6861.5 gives 1.11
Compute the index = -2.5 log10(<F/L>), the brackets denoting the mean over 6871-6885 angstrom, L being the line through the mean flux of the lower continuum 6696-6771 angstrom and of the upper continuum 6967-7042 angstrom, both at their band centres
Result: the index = 0.28 mag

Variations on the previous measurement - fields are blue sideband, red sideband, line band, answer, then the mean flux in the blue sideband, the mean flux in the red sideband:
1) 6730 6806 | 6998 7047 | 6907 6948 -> 0.15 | 14.2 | 27.6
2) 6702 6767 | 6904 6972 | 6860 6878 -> 0.16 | 13.9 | 20.9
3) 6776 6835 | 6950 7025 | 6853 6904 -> 0.15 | 14.5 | 24.5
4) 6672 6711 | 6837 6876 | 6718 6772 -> 0.14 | 15.6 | 15.6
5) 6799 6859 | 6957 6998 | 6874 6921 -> 0.13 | 14.9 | 24.1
